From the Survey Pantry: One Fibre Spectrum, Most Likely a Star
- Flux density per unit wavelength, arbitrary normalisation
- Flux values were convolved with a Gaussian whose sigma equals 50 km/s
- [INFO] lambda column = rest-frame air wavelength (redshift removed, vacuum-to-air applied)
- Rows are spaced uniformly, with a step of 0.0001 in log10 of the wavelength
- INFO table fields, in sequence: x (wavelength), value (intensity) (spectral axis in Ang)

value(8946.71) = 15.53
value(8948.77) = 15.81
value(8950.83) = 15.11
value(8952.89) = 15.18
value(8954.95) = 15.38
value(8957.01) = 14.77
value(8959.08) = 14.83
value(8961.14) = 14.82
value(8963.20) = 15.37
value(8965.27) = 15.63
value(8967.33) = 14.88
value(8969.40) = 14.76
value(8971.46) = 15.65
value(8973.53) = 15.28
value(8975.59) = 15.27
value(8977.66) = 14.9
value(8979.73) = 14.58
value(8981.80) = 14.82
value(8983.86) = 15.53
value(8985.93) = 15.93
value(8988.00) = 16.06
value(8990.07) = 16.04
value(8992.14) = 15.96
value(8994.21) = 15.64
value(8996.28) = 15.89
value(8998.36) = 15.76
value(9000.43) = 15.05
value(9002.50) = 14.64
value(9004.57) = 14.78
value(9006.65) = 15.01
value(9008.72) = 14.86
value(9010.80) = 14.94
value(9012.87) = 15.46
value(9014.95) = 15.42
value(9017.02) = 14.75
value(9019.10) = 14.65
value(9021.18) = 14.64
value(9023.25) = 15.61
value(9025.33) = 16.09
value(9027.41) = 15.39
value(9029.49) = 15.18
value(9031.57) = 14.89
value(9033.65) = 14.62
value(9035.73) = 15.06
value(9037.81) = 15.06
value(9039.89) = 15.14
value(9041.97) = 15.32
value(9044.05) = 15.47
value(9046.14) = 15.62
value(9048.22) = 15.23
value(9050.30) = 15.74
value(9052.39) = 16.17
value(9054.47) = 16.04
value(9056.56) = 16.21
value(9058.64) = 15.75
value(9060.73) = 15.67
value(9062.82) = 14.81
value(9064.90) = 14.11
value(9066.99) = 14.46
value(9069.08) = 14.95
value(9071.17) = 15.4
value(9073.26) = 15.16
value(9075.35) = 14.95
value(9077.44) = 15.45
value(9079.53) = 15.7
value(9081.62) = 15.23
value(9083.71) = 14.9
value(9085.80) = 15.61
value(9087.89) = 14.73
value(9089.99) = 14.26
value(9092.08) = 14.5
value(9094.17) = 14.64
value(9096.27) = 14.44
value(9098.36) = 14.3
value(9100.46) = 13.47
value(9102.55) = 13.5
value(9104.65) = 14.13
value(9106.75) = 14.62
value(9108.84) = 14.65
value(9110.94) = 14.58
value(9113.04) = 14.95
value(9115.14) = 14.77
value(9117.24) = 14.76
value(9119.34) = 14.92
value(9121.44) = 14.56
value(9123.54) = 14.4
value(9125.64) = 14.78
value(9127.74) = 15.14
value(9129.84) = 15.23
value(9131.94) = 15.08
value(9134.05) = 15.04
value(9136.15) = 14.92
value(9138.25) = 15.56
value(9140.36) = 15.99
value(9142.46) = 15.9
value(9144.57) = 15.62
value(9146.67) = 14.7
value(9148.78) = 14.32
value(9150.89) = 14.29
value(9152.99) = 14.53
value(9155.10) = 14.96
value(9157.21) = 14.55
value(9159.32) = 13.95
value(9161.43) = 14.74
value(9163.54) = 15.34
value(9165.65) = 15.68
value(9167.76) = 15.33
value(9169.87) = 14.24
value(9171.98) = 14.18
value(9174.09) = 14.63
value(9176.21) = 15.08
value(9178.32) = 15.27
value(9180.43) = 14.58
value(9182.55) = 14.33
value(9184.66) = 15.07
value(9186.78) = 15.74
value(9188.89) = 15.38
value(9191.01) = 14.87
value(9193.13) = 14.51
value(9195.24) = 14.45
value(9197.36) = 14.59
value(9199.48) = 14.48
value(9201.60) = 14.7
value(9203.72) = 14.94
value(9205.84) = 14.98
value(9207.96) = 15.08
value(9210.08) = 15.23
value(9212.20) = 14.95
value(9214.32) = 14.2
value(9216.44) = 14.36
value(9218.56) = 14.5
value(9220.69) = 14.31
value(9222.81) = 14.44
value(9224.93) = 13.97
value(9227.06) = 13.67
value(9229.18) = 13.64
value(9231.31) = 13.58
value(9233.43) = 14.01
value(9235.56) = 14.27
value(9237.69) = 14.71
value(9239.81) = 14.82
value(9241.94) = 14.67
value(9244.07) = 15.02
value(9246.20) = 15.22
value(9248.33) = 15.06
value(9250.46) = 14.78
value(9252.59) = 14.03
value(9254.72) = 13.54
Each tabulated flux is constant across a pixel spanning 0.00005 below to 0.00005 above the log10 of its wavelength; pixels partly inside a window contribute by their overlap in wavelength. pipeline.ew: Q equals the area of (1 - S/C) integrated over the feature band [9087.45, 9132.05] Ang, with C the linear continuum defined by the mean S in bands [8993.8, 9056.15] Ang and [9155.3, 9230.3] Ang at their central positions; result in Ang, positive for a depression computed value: 1.3 Ang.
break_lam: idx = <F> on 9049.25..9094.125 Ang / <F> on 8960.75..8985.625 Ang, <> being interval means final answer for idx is 1.00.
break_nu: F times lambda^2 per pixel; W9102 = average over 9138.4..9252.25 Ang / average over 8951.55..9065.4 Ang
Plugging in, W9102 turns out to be 1.0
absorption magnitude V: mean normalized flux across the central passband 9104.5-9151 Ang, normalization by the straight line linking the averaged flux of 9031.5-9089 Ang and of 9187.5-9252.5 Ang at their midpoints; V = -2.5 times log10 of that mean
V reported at 0.00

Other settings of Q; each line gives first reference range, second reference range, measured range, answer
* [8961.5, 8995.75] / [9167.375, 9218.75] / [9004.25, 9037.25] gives 0.4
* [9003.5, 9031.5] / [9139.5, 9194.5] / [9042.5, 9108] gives 0.2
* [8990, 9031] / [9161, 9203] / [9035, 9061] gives -0.7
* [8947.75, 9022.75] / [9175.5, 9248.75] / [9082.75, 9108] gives 0.9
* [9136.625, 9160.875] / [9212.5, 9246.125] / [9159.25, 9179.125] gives -0.1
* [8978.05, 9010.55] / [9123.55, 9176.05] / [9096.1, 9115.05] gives 0.9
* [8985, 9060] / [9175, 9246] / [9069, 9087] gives -0.1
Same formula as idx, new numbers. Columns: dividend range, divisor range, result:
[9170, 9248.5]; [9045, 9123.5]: 0.98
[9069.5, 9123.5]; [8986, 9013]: 0.96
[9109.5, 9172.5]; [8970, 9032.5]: 0.98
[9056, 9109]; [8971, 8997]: 0.96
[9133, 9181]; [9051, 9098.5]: 0.99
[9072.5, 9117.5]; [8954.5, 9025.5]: 0.96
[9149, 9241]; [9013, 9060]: 0.95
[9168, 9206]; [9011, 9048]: 0.97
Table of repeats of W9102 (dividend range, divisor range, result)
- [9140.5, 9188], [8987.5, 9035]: 1.01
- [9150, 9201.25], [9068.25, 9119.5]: 1.02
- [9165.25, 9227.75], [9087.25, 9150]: 1.02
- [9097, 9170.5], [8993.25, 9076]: 0.99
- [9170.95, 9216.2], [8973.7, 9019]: 1.01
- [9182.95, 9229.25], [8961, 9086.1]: 1.00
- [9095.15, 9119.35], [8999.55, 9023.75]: 0.98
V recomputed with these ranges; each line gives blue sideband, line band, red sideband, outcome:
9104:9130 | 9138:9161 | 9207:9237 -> -0.02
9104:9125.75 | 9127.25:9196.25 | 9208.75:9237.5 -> -0.03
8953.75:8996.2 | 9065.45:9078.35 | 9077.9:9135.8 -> -0.01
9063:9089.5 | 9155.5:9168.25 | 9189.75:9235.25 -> -0.02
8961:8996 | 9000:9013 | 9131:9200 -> 0.03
